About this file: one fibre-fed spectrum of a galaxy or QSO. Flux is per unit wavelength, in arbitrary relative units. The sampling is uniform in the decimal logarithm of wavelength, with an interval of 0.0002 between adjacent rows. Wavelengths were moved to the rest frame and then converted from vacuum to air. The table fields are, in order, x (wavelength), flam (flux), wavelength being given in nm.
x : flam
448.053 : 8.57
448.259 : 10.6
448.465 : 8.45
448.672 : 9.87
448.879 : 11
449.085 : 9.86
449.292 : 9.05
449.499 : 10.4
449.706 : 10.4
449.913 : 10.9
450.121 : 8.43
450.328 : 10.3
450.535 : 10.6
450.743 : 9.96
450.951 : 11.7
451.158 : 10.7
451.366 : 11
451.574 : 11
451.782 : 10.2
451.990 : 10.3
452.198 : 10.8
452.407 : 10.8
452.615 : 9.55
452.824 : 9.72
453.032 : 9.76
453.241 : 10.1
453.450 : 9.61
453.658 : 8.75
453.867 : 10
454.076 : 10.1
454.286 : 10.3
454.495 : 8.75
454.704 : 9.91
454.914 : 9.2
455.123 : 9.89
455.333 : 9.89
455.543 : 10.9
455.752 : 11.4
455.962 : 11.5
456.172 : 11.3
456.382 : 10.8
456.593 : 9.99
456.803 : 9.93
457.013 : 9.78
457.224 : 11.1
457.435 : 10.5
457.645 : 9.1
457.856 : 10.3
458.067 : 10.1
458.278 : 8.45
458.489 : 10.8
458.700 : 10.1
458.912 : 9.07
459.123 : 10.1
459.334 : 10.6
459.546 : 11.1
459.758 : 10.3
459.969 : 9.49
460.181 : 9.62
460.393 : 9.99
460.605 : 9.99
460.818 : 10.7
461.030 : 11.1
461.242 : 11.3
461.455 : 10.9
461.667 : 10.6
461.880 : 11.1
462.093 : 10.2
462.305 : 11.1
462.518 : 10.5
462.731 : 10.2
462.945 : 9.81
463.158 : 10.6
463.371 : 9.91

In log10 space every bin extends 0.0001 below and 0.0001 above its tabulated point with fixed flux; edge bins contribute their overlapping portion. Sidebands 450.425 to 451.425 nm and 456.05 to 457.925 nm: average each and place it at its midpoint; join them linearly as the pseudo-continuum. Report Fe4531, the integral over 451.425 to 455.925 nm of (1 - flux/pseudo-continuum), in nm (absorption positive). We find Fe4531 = 0.21 nm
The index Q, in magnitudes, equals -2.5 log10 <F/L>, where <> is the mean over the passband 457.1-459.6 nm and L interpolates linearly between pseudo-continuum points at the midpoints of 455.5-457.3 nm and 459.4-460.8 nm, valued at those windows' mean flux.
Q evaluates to 0.03 mag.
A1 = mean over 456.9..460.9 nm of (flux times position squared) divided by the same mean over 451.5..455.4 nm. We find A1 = 1.04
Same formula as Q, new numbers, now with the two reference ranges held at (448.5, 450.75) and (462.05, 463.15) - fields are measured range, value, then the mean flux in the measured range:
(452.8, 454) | 0.05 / 9.67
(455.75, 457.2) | -0.04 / 10.6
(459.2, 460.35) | 0.01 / 10.2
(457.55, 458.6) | 0.06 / 9.76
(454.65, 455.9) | -0.01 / 10.3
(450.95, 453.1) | -0.04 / 10.5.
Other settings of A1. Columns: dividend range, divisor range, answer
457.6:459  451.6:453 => 0.98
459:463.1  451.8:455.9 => 1.08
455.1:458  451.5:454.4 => 1.06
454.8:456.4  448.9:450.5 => 1.09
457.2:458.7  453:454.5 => 1.05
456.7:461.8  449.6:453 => 1.02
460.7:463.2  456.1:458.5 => 1.07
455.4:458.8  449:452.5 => 1.03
